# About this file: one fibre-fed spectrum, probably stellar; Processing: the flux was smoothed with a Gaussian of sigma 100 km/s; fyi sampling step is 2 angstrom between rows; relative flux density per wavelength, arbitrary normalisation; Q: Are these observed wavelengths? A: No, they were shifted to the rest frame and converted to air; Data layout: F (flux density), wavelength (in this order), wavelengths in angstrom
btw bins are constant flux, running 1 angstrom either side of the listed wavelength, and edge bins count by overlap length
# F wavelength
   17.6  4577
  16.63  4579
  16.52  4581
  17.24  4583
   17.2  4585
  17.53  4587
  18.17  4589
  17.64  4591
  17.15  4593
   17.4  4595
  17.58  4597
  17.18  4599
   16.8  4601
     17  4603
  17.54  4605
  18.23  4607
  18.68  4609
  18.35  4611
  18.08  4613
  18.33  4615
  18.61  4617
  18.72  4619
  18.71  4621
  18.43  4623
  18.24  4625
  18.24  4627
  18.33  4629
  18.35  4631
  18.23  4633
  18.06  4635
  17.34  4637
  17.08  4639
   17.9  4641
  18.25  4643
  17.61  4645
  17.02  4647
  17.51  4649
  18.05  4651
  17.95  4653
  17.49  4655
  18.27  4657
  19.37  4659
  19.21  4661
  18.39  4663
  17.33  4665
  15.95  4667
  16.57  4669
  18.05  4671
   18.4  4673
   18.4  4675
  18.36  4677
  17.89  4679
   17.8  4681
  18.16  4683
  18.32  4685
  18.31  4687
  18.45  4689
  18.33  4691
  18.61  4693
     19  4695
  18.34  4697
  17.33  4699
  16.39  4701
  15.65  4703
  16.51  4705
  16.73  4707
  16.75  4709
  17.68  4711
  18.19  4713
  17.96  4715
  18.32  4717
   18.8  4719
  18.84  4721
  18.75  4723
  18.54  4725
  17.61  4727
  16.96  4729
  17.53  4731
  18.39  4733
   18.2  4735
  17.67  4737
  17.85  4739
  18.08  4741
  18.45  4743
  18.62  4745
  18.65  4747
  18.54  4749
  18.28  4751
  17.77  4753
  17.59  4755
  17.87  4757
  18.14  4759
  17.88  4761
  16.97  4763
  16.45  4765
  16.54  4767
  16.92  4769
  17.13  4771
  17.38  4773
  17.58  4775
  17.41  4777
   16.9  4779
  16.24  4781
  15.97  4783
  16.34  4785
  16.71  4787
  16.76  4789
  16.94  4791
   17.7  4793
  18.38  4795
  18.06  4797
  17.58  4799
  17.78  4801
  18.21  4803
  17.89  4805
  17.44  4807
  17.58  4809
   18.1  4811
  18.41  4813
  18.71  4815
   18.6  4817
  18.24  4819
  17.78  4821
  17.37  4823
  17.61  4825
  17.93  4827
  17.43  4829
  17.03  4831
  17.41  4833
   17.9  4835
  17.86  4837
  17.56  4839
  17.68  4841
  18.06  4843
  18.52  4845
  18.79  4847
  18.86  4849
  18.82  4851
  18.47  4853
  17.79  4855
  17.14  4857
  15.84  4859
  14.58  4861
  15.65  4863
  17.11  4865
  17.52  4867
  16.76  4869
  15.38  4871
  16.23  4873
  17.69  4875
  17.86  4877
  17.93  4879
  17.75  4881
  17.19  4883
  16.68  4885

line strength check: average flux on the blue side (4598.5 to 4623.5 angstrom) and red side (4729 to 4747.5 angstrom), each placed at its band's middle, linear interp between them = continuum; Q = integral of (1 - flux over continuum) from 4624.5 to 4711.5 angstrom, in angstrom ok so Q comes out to 1.2 angstrom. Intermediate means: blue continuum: 18.1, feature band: 17.8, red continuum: 18.1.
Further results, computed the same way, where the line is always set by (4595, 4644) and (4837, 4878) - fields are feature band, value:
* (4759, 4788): 1.0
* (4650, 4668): -0.1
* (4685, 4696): -0.4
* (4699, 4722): 0.4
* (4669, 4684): -0.2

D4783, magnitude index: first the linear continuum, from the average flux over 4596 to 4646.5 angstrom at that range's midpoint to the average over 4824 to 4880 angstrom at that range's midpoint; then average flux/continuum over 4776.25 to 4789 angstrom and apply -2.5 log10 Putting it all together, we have 0.06 mag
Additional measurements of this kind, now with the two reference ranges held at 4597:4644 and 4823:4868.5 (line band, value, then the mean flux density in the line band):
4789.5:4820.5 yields -0.021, 18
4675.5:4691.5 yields -0.020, 18.2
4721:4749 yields -0.023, 18.1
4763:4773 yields 0.053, 16.8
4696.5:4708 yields 0.068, 16.8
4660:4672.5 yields 0.018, 17.6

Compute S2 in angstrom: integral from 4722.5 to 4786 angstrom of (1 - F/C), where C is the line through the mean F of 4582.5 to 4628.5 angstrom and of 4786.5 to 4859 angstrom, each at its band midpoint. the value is 0.9 angstrom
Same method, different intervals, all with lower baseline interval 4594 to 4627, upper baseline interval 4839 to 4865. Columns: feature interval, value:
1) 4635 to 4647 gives 0.2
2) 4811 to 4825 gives -0.5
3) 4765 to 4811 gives 1.0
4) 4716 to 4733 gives -0.4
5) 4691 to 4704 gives 0.2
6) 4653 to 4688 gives -0.3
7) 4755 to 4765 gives 0.1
